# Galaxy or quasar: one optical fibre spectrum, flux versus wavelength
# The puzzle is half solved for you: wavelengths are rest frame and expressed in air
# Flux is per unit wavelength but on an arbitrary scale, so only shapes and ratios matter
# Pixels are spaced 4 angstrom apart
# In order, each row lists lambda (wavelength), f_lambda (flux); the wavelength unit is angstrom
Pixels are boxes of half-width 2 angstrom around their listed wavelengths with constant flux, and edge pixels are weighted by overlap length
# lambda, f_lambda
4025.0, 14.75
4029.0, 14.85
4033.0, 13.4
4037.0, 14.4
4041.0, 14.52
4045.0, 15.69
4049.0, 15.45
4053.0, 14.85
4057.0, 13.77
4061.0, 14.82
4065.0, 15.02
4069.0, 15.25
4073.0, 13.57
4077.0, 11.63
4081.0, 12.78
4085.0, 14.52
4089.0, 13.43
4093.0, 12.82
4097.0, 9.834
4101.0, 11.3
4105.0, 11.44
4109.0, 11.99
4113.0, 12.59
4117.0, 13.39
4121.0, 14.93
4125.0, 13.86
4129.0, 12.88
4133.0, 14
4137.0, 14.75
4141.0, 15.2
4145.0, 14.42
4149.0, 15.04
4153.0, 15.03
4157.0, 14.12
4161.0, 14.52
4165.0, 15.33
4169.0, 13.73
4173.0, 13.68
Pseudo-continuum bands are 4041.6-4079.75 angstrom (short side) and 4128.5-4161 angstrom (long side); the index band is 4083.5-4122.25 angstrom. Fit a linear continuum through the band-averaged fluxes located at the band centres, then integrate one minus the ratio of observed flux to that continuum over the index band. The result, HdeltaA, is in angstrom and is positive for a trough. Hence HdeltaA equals 5.1 angstrom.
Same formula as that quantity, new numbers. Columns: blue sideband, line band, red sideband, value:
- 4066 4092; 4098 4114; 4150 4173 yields 2.5 angstrom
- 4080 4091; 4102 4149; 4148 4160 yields 2.2 angstrom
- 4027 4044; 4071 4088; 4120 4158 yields 1.5 angstrom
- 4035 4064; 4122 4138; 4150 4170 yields 0.8 angstrom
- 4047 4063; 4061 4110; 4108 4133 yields 4.2 angstrom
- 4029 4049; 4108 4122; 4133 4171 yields 1.4 angstrom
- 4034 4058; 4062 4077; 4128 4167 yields 0.5 angstrom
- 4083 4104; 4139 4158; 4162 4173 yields -1.3 angstrom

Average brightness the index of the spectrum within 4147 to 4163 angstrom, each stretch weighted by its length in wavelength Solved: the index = 14.7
